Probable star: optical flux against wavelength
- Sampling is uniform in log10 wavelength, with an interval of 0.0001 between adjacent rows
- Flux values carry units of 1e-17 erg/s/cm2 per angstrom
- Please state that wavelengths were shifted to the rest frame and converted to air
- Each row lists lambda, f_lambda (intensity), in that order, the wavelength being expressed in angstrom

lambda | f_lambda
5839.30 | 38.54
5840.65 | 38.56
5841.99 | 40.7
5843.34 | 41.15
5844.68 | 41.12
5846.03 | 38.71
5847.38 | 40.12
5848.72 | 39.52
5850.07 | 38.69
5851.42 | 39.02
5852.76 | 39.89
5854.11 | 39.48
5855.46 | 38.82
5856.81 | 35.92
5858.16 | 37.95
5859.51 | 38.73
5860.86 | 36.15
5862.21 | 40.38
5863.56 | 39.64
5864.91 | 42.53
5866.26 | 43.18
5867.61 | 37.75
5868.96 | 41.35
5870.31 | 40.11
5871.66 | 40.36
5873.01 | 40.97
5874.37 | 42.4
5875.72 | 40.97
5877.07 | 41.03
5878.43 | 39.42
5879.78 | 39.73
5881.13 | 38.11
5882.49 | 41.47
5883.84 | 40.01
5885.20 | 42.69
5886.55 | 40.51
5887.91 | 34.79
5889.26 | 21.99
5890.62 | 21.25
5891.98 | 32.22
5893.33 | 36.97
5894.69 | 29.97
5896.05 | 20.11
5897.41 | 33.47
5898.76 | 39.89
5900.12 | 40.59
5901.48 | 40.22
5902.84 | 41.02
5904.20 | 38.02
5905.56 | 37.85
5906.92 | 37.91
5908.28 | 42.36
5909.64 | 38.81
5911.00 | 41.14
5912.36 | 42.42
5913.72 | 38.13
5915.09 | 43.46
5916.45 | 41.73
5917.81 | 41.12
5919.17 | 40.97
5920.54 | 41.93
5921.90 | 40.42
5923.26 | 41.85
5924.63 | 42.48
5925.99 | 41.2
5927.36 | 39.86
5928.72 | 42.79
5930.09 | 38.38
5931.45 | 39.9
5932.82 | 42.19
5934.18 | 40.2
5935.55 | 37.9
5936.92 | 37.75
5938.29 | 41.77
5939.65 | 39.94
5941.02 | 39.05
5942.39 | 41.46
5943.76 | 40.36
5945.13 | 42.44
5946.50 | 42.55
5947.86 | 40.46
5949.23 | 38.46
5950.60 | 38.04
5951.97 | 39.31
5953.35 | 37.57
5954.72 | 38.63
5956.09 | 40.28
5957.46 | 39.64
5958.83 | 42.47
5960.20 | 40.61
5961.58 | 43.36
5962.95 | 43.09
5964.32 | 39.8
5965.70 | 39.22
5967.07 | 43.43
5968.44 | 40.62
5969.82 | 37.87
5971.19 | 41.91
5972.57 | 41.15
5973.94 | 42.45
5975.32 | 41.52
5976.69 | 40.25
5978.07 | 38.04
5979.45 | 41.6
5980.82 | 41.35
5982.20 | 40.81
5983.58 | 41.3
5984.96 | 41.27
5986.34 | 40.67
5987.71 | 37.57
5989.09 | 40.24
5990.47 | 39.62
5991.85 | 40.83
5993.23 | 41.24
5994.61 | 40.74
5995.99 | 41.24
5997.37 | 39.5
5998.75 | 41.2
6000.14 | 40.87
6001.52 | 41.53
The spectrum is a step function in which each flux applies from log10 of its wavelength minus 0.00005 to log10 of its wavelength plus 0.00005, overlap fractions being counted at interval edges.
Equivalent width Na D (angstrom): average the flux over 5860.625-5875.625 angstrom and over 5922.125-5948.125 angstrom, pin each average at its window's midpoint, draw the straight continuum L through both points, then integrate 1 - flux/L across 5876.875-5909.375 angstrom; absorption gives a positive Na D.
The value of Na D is 3.5 angstrom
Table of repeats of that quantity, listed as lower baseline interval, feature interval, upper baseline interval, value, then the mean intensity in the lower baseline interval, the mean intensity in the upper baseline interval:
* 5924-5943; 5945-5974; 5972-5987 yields 0.1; 40.3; 40.9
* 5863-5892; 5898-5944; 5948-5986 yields -1.2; 38.4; 40.5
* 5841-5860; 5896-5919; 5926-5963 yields 0.3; 39.3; 40.3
